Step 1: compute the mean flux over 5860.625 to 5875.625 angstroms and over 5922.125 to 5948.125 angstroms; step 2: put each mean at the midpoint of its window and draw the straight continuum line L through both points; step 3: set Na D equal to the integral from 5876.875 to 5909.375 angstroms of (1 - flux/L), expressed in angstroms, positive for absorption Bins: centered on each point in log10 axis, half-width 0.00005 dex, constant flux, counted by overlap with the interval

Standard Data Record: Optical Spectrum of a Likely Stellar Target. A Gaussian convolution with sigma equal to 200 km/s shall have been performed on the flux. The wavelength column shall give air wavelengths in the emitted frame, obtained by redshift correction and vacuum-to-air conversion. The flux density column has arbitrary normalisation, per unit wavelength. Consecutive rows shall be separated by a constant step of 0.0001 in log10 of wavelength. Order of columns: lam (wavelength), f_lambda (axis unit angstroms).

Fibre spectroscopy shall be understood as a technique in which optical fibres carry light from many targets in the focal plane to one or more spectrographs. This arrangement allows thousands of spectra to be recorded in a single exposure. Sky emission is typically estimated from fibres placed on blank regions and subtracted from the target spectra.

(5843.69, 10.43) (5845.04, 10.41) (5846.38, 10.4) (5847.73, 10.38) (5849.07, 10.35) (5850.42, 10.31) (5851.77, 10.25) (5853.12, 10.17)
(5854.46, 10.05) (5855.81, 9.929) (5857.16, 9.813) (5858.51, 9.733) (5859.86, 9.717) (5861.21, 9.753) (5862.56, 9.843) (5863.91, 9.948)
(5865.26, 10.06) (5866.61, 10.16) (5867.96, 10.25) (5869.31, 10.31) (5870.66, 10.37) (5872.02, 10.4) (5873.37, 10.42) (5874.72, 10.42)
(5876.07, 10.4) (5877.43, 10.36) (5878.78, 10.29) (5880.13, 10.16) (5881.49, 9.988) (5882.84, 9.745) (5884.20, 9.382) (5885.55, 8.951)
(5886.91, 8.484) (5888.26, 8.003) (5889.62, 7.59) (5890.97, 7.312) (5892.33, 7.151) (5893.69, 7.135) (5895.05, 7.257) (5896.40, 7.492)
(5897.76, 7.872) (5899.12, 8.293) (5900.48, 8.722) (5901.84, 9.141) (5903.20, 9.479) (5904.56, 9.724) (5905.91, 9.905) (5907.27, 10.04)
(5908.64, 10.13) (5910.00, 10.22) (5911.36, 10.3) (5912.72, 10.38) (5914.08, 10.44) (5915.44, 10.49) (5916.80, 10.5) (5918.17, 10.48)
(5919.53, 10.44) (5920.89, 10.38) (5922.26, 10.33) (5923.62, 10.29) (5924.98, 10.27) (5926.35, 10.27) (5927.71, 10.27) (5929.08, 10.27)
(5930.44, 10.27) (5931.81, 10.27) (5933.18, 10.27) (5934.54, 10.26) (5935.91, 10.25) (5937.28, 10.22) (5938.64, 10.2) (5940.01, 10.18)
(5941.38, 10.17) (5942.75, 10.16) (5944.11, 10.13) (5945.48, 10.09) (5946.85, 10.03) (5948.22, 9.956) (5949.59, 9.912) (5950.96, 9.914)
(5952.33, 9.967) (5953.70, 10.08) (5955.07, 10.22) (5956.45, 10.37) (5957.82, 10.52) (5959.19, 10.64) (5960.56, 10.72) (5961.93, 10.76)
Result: 4.3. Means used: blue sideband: 10.2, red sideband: 10.2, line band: 8.86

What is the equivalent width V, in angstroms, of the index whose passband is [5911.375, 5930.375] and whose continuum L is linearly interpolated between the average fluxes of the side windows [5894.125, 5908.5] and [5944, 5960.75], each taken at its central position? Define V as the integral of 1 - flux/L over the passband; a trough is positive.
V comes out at -2.1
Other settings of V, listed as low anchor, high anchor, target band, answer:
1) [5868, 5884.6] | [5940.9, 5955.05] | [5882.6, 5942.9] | 3.5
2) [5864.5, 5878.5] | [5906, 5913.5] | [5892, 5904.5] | 2.5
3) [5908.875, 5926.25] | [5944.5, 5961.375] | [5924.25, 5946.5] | 0.1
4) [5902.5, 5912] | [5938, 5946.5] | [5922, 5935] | -0.3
